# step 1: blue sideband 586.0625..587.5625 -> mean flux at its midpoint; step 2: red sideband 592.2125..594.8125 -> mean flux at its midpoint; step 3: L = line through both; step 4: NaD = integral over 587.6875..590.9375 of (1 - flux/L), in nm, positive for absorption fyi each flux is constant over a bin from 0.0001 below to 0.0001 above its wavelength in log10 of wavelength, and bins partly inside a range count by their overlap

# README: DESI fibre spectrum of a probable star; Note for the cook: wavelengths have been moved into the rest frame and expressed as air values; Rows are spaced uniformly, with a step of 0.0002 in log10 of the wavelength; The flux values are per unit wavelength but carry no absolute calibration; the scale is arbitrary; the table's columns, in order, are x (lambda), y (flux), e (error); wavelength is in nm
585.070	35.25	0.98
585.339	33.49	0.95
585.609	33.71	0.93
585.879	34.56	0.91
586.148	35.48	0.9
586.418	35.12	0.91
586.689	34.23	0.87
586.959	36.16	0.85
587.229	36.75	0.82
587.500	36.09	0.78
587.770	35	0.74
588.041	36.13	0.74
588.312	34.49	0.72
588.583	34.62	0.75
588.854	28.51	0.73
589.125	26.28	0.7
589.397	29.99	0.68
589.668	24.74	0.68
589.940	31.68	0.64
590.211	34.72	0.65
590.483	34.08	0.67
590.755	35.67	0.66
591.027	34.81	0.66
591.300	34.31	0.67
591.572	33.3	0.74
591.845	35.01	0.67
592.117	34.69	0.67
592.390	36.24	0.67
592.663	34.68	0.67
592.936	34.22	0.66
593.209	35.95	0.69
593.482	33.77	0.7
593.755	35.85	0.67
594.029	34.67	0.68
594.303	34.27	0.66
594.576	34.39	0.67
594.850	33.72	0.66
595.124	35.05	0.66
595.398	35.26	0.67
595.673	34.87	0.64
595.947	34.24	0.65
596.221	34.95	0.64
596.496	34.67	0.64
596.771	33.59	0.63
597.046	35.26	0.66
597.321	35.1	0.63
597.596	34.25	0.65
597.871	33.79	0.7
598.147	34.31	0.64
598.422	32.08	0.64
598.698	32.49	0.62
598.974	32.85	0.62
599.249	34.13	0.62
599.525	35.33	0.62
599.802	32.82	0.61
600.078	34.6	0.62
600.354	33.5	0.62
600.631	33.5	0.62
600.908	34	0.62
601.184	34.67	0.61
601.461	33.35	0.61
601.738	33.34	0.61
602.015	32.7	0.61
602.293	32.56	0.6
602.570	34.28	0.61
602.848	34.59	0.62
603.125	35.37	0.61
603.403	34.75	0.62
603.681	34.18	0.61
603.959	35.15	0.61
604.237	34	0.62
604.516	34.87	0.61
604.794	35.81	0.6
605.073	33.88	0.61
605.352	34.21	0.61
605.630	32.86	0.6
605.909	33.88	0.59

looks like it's 0.29 nm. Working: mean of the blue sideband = 35.6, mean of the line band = 32.2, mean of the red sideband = 34.8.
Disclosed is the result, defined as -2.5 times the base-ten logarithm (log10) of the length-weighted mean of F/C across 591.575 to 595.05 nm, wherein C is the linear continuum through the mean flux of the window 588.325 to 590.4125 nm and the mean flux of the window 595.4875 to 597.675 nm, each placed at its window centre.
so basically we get -0.06 mag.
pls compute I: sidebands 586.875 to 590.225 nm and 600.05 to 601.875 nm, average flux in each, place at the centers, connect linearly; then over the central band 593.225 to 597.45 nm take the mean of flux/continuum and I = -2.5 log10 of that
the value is -0.05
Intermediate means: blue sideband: 32.6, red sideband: 33.8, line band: 34.7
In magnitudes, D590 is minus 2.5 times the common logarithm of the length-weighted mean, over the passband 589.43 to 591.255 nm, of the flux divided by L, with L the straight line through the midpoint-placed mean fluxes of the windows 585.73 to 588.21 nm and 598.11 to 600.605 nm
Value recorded 0.08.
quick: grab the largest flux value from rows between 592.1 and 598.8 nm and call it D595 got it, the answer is 36.24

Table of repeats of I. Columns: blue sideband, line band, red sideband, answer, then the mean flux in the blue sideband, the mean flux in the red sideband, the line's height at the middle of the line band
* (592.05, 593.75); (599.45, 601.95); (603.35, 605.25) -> 0.03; 35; 34.6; 34.8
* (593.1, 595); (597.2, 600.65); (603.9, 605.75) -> 0.02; 34.7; 34.4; 34.5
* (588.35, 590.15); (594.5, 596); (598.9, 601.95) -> -0.09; 29.8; 33.8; 32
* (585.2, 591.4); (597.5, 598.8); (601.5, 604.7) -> 0.02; 33.5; 34.2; 33.9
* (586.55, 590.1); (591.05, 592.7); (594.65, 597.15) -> -0.04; 32.7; 34.6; 33.6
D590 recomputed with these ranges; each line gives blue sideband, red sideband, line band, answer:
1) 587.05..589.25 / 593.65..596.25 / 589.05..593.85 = 0.02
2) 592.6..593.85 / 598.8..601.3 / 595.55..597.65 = -0.01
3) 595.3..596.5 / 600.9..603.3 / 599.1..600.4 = 0.00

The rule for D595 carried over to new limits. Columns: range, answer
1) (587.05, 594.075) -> 36.75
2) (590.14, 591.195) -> 35.67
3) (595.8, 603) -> 35.33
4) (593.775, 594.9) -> 34.67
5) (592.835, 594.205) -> 35.95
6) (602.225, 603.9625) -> 35.37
